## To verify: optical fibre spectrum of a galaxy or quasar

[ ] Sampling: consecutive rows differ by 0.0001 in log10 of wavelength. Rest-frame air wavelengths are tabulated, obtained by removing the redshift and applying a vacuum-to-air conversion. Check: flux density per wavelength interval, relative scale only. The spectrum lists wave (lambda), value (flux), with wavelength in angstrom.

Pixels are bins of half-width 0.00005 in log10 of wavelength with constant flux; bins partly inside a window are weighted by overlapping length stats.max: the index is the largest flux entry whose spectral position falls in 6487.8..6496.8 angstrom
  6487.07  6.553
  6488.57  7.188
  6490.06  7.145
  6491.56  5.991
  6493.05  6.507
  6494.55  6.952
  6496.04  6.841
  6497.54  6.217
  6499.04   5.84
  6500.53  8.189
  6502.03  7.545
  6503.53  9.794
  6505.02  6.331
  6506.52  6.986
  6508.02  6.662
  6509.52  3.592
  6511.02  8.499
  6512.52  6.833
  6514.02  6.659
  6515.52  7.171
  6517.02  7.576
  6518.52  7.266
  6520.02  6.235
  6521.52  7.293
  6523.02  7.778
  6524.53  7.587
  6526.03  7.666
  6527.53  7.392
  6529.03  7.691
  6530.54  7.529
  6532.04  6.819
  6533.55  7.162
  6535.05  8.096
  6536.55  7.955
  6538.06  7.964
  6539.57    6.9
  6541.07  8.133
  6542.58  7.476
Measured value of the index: 7.188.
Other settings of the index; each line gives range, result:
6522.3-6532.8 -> 7.778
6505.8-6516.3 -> 8.499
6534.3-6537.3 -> 8.096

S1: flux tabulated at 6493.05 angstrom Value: 6.507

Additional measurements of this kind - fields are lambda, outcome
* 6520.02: 6.235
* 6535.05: 8.096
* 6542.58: 7.476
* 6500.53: 8.189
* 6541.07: 8.133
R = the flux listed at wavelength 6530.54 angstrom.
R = 7.529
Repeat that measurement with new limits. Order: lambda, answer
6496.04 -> 6.841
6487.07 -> 6.553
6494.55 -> 6.952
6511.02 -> 8.499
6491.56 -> 5.991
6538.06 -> 7.964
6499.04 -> 5.84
